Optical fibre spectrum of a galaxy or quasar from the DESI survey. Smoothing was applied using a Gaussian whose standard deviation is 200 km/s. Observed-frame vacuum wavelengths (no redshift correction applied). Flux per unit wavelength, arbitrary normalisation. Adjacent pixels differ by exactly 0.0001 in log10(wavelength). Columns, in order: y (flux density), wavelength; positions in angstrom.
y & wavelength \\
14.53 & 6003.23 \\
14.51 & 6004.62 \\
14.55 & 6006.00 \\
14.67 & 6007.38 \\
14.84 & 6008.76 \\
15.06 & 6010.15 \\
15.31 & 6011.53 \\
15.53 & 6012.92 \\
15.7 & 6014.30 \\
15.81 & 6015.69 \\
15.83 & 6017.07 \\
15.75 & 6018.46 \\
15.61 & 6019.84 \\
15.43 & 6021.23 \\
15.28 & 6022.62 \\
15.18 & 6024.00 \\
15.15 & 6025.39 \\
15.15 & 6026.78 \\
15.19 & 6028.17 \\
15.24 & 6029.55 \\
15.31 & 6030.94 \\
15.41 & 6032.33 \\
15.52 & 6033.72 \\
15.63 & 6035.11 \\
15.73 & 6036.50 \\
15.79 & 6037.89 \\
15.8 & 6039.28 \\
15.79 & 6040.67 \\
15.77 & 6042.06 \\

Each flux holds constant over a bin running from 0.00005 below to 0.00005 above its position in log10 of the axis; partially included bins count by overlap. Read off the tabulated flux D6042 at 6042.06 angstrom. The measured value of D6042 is 15.77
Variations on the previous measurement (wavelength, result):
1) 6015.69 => 15.81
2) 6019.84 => 15.61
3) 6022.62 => 15.28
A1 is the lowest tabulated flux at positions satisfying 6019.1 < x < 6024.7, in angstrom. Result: 15.18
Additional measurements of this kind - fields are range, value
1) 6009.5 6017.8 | 15.06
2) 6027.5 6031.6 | 15.19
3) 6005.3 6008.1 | 14.55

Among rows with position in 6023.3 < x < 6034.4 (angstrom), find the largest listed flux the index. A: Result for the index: 15.52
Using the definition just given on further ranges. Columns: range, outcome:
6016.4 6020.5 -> 15.83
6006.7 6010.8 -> 15.06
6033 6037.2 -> 15.73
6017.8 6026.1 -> 15.75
